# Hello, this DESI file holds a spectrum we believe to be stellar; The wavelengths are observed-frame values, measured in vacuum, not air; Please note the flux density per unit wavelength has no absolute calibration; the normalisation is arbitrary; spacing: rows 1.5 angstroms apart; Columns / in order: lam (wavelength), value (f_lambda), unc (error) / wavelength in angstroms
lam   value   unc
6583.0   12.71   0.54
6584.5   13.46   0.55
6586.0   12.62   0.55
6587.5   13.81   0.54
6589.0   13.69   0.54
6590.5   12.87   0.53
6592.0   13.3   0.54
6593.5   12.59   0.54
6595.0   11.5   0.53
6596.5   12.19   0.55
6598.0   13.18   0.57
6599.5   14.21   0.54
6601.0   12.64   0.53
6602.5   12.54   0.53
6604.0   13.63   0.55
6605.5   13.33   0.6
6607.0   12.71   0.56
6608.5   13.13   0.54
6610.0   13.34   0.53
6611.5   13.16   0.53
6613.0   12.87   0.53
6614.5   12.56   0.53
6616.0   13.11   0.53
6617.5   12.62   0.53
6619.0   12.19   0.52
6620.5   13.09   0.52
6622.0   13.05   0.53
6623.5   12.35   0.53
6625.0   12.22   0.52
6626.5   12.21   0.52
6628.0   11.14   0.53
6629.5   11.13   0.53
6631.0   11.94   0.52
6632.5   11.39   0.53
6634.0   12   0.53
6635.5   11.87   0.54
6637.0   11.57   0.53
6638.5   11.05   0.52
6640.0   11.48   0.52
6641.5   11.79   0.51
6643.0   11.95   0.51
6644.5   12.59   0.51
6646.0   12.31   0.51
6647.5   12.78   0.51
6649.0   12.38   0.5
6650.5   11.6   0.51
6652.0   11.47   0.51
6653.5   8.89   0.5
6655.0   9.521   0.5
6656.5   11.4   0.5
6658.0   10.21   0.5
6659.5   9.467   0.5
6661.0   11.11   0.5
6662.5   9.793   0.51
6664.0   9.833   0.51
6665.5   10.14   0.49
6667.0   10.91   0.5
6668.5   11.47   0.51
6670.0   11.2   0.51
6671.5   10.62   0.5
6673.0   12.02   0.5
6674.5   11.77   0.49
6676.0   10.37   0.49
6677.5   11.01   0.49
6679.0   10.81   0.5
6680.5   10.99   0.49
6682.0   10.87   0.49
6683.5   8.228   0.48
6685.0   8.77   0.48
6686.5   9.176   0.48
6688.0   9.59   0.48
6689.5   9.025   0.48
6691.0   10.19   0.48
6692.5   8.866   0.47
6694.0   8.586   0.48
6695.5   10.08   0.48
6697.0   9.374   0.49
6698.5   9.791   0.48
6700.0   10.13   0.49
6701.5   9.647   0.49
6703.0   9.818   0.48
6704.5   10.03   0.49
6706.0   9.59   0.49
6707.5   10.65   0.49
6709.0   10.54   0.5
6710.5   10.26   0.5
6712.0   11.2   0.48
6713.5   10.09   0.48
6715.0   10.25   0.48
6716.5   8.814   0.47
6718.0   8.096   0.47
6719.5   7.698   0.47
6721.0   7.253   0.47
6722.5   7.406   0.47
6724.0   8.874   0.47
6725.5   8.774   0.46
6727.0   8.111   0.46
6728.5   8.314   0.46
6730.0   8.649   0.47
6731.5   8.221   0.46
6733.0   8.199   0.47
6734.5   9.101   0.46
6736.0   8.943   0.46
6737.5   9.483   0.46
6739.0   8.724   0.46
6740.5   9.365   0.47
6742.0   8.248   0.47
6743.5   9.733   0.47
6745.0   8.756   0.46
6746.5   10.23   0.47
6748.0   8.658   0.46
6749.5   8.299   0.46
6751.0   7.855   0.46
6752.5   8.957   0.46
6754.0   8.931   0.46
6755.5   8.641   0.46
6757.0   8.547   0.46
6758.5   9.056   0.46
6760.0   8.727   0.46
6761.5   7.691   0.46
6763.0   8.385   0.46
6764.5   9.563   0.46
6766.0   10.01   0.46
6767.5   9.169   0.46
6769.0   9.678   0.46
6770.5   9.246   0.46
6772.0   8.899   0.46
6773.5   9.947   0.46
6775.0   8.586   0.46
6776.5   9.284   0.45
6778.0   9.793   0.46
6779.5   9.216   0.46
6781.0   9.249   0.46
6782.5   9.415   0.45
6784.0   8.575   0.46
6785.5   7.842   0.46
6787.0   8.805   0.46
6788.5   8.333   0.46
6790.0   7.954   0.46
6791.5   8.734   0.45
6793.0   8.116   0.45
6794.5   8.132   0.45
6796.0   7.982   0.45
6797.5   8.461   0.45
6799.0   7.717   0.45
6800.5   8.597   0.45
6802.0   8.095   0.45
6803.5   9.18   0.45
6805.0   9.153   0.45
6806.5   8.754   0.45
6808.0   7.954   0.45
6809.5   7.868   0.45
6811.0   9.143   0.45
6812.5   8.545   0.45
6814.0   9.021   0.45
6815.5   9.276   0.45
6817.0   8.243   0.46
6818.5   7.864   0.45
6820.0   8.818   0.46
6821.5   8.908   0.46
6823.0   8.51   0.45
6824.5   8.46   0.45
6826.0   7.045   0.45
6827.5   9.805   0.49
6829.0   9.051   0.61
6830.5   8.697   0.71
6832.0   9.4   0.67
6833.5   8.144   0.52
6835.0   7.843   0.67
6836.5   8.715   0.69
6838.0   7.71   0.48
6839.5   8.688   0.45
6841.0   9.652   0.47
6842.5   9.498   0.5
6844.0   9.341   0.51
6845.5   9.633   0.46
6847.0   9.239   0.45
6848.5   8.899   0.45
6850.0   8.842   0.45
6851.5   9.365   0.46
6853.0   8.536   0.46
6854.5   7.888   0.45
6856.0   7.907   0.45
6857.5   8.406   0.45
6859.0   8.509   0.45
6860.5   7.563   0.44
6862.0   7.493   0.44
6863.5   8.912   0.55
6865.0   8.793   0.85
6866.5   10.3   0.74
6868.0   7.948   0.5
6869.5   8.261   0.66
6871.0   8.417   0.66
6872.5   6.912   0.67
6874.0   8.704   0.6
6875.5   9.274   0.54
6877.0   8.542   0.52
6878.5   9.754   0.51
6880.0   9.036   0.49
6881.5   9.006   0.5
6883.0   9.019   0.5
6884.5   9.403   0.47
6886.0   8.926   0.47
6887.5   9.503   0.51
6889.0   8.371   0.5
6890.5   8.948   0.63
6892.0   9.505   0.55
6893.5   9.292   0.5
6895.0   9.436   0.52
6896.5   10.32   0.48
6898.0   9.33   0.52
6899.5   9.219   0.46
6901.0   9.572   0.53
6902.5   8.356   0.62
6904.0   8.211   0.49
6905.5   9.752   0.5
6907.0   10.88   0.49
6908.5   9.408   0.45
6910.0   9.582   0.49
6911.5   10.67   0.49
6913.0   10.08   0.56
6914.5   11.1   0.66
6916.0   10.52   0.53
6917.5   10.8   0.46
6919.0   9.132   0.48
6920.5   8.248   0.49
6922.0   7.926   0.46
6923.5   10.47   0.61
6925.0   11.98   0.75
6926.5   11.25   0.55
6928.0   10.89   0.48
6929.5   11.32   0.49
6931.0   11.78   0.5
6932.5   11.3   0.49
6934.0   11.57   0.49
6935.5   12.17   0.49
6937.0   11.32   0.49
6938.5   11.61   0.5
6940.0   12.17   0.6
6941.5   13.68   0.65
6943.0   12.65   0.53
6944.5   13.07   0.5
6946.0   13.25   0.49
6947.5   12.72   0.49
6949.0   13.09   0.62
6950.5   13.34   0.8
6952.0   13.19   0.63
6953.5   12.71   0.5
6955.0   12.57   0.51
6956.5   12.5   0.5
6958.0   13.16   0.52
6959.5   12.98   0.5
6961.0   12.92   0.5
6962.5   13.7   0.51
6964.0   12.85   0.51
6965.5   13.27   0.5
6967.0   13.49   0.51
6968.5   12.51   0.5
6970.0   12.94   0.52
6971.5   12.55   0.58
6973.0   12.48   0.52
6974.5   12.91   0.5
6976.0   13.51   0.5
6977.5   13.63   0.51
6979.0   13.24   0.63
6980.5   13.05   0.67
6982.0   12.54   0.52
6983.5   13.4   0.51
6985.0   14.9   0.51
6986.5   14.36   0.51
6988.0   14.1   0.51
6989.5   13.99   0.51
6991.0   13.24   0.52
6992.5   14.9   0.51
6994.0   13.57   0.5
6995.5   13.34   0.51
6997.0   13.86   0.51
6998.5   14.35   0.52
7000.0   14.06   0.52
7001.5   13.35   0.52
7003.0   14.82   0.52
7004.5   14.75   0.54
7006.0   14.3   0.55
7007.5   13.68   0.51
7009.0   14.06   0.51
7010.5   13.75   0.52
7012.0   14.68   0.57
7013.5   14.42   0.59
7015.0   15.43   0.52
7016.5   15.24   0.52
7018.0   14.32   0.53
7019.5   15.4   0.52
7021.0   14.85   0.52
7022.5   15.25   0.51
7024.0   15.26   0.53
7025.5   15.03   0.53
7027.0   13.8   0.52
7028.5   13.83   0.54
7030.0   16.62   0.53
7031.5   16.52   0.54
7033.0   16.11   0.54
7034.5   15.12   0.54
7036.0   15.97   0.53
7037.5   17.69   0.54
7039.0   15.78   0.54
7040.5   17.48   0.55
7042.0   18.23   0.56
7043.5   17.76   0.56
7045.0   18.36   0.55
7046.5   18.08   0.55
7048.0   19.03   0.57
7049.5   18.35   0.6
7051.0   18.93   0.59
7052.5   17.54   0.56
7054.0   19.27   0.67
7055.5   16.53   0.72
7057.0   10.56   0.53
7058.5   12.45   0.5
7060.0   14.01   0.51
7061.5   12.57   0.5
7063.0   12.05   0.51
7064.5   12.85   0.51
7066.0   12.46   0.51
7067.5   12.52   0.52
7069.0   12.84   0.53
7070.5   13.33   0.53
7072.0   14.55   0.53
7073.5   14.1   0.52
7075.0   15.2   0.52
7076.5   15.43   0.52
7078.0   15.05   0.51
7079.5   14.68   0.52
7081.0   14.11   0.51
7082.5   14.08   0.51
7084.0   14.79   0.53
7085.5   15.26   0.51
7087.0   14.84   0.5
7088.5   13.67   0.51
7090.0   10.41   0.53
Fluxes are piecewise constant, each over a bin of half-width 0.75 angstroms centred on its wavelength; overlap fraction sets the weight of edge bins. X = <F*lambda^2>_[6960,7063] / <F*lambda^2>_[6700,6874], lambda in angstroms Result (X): 1.8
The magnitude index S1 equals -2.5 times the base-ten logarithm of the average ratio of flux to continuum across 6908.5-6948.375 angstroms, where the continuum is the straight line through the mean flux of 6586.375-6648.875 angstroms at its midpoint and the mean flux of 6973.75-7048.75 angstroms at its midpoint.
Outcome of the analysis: 0.28 mag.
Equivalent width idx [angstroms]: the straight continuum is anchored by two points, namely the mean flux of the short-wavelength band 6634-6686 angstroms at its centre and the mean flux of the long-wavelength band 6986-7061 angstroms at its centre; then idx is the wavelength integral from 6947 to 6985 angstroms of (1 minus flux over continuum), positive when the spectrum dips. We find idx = 4.11 angstroms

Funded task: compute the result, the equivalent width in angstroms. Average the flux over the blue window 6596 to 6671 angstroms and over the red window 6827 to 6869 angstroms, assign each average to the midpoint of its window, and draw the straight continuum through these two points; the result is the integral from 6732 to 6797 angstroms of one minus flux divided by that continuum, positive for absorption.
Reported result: 7.2 angstroms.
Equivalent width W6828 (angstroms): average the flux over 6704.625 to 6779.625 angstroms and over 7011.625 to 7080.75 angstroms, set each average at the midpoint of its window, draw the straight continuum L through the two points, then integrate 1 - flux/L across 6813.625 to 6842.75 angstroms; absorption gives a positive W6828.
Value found 5.8 angstroms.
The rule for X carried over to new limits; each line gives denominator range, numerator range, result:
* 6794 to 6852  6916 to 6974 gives 1.44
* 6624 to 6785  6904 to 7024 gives 1.39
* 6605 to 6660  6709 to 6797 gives 0.77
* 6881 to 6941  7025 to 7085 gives 1.59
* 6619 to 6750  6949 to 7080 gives 1.56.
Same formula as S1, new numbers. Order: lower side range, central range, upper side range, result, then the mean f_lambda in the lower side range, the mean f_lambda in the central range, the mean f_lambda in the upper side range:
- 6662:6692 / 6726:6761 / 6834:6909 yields 0.13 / 10.3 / 8.76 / 8.9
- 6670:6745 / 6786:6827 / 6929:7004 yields 0.27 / 9.49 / 8.44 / 13.1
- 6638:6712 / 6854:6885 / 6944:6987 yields 0.39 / 10.5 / 8.57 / 13.1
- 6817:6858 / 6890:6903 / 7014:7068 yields 0.14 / 8.69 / 9.36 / 15.6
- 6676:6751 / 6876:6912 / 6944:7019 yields 0.29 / 9.29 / 9.33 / 13.6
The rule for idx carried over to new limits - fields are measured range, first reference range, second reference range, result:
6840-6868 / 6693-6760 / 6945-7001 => 6.2 angstroms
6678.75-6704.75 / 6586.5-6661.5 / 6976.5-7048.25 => 6.2 angstroms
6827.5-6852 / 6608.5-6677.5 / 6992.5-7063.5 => 8.3 angstroms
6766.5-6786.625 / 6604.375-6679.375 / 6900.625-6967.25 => 4.2 angstroms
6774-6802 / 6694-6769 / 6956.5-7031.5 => 4.2 angstroms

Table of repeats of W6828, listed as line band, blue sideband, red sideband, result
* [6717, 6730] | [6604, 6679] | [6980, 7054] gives 4.5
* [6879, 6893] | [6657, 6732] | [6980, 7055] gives 4.3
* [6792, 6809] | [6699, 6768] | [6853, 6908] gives 1.1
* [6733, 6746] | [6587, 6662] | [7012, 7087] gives 4.0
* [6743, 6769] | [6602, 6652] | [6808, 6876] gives 3.1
